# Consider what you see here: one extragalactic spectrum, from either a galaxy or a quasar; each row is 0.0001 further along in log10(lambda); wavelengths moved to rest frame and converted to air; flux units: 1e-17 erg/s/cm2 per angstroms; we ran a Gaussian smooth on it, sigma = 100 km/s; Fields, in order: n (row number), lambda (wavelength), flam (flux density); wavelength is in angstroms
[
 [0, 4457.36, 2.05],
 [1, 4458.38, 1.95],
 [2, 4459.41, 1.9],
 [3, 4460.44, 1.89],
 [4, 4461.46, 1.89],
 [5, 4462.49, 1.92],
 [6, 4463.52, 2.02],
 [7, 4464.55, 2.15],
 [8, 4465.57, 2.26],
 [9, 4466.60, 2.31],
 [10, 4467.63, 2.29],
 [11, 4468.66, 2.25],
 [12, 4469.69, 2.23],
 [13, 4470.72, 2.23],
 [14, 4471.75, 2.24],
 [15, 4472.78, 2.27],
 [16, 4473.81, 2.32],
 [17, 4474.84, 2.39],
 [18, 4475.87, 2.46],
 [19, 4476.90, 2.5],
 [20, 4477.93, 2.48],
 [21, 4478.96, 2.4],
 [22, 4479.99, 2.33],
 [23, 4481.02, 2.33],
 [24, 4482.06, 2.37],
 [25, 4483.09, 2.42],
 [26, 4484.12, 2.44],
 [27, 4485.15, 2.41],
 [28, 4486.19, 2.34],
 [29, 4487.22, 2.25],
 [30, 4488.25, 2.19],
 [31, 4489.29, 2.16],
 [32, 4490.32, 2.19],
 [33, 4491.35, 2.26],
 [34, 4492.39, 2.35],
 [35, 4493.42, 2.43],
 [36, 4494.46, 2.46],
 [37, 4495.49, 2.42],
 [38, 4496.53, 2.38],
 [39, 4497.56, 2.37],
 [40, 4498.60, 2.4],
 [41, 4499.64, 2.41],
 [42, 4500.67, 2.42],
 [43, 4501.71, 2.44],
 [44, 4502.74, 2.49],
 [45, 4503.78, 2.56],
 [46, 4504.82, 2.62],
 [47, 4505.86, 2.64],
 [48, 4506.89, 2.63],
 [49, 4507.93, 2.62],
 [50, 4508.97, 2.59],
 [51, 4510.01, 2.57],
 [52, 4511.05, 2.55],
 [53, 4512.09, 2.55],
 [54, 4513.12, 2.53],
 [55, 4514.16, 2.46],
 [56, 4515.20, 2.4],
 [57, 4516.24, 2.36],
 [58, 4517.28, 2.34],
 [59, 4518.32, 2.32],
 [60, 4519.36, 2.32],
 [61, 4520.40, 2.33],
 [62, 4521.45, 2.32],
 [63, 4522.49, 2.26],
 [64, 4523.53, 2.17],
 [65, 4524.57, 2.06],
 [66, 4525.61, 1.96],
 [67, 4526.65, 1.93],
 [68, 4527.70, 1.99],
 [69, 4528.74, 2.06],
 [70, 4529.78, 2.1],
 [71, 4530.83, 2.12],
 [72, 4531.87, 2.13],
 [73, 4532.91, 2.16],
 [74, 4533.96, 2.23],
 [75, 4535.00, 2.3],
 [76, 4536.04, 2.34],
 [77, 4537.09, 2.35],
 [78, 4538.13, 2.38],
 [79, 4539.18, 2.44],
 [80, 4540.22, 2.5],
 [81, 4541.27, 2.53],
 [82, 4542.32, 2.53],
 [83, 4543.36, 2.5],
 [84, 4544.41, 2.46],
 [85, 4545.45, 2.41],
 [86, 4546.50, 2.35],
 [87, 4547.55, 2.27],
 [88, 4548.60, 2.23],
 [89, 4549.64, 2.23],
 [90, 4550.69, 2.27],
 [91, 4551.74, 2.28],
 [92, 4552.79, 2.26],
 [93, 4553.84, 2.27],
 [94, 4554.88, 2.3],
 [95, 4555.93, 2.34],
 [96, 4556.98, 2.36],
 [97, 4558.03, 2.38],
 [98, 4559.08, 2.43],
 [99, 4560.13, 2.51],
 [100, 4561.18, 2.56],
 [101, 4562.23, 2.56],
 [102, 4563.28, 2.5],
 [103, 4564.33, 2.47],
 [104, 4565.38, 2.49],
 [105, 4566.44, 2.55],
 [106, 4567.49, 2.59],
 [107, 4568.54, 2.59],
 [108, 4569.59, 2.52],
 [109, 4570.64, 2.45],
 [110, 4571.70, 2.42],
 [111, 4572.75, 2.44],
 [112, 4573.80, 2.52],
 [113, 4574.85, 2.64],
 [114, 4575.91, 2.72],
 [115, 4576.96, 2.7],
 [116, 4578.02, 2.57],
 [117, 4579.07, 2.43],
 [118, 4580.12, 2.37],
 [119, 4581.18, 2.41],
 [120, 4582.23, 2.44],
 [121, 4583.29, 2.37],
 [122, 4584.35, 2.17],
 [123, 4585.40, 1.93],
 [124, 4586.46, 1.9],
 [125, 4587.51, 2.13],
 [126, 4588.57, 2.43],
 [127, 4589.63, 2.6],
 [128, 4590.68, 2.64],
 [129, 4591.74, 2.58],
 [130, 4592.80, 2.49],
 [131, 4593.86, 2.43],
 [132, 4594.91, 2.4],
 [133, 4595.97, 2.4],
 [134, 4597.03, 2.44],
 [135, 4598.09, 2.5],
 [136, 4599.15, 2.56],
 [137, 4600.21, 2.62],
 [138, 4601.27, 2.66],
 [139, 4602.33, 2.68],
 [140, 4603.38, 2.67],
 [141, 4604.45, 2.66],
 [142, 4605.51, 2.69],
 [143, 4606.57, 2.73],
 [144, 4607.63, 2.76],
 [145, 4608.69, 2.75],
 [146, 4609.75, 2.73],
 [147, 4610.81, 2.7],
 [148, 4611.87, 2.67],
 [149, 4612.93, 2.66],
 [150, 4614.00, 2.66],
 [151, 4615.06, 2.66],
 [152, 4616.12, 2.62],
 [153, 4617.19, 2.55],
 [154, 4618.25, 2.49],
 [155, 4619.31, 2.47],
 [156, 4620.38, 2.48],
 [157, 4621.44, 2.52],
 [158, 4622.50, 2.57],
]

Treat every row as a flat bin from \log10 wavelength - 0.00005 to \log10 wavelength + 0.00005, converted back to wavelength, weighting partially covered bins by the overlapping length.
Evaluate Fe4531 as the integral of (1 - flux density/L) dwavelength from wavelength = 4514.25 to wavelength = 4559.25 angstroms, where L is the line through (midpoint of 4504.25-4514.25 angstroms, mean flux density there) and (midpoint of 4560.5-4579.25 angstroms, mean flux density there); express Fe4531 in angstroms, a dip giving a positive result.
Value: 4.9 angstroms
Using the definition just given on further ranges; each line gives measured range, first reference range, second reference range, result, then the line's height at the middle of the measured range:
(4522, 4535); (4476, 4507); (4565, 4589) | 1.6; 2.41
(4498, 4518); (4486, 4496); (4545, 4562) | -1.6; 2.32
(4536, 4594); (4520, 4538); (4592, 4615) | -1.0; 2.38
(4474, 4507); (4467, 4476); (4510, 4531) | -1.7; 2.28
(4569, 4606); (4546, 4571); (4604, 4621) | 0.9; 2.53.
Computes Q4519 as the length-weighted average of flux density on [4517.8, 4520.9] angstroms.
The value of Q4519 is 2.32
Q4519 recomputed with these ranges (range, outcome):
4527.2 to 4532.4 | 2.08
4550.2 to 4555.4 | 2.28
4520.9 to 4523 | 2.28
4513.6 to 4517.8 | 2.39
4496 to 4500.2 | 2.39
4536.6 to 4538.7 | 2.37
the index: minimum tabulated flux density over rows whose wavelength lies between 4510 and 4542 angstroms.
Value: 1.93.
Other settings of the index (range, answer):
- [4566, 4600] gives 1.9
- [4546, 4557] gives 2.23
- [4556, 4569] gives 2.36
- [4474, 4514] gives 2.16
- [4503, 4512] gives 2.55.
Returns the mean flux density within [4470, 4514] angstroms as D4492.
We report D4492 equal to 2.41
